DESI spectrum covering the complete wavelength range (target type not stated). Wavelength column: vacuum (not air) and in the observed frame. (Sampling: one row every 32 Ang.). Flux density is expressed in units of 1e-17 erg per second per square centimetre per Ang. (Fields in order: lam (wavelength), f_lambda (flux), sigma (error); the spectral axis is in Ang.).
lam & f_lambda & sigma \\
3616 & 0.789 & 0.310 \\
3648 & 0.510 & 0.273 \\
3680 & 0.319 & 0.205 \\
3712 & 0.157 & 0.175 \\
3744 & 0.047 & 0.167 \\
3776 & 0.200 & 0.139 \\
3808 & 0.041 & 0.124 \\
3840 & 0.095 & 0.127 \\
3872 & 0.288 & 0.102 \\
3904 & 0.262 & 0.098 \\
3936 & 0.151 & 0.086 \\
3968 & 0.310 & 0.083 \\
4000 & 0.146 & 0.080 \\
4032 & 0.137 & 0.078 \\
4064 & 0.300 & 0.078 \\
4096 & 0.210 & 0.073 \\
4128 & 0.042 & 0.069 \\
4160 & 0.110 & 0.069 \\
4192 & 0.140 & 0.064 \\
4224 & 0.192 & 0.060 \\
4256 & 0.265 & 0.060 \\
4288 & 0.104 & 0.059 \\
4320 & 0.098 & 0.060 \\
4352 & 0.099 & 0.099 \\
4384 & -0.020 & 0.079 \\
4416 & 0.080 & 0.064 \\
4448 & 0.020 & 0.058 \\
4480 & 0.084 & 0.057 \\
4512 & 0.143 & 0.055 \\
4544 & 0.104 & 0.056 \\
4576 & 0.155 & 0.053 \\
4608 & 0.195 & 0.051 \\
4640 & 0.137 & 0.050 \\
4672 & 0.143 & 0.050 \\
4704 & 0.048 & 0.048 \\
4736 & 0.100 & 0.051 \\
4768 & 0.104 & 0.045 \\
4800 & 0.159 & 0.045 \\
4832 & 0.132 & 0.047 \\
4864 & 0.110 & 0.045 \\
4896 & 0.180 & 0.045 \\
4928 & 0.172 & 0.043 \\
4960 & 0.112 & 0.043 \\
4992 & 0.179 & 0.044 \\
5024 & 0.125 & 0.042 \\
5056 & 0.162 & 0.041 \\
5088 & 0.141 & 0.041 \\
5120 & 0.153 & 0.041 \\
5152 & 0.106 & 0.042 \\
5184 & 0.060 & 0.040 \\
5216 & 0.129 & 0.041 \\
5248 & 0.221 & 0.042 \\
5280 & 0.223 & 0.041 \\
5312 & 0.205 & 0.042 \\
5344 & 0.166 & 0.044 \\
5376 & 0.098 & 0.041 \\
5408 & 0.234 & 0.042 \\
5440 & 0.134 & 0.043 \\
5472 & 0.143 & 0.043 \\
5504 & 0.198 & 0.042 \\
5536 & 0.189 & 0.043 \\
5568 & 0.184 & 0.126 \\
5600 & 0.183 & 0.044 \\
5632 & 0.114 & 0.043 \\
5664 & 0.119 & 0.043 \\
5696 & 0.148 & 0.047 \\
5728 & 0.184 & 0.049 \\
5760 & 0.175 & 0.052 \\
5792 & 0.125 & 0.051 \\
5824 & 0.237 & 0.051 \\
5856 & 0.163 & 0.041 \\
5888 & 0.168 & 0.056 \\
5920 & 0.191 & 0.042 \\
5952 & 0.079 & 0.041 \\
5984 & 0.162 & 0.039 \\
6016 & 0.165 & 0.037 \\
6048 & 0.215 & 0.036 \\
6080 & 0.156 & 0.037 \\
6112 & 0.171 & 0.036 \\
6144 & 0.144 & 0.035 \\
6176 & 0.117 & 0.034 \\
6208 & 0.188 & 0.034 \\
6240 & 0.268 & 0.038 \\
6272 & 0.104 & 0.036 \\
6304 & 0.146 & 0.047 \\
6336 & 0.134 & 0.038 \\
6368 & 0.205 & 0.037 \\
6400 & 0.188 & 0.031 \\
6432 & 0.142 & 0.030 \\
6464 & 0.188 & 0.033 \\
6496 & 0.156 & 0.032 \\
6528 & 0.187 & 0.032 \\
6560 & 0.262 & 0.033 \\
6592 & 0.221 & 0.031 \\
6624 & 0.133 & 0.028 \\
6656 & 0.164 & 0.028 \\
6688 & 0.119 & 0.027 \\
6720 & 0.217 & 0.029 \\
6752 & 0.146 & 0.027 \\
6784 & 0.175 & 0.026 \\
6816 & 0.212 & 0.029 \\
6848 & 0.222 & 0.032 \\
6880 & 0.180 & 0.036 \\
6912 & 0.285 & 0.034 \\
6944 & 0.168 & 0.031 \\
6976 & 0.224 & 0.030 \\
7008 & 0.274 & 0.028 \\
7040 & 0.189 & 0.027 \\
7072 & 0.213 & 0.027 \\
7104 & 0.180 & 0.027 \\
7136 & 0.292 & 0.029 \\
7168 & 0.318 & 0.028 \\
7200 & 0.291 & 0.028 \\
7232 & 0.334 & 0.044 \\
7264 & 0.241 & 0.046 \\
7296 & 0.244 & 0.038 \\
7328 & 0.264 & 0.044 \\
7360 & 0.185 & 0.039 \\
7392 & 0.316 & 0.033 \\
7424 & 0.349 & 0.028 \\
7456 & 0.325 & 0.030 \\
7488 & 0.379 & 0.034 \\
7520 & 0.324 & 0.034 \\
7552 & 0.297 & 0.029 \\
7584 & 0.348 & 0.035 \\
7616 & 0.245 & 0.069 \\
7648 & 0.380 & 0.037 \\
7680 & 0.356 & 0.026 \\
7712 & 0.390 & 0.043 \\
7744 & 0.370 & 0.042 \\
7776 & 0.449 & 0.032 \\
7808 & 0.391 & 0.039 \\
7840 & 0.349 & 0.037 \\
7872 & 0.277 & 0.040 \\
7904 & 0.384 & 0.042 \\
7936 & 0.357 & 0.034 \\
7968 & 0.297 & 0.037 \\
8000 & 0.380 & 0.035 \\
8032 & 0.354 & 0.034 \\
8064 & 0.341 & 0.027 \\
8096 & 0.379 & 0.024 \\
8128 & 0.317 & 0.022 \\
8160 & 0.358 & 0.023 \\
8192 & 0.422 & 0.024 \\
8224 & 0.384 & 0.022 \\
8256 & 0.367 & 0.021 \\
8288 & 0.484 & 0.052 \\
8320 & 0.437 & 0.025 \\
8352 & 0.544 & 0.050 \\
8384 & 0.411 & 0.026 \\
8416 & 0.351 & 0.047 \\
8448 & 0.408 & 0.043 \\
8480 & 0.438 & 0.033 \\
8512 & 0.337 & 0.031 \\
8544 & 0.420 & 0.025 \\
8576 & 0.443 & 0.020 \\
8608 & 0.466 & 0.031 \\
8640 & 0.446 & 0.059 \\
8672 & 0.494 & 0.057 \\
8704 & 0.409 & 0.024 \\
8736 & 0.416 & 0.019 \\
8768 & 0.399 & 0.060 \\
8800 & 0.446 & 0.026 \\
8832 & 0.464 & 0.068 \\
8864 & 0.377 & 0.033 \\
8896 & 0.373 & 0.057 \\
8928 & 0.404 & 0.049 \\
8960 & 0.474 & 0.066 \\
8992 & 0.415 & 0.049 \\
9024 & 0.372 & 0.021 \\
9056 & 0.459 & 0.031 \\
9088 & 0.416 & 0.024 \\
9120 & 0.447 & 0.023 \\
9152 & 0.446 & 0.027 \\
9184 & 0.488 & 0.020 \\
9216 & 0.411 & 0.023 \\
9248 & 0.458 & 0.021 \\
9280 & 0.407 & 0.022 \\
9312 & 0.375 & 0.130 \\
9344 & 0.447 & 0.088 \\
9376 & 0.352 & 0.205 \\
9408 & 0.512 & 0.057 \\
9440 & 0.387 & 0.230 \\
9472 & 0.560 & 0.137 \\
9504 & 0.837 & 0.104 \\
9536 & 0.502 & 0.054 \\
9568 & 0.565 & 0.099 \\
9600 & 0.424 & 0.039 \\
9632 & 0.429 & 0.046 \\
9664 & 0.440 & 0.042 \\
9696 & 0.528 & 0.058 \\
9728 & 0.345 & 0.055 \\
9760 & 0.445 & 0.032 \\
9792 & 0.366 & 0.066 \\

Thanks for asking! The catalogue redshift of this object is 0.85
